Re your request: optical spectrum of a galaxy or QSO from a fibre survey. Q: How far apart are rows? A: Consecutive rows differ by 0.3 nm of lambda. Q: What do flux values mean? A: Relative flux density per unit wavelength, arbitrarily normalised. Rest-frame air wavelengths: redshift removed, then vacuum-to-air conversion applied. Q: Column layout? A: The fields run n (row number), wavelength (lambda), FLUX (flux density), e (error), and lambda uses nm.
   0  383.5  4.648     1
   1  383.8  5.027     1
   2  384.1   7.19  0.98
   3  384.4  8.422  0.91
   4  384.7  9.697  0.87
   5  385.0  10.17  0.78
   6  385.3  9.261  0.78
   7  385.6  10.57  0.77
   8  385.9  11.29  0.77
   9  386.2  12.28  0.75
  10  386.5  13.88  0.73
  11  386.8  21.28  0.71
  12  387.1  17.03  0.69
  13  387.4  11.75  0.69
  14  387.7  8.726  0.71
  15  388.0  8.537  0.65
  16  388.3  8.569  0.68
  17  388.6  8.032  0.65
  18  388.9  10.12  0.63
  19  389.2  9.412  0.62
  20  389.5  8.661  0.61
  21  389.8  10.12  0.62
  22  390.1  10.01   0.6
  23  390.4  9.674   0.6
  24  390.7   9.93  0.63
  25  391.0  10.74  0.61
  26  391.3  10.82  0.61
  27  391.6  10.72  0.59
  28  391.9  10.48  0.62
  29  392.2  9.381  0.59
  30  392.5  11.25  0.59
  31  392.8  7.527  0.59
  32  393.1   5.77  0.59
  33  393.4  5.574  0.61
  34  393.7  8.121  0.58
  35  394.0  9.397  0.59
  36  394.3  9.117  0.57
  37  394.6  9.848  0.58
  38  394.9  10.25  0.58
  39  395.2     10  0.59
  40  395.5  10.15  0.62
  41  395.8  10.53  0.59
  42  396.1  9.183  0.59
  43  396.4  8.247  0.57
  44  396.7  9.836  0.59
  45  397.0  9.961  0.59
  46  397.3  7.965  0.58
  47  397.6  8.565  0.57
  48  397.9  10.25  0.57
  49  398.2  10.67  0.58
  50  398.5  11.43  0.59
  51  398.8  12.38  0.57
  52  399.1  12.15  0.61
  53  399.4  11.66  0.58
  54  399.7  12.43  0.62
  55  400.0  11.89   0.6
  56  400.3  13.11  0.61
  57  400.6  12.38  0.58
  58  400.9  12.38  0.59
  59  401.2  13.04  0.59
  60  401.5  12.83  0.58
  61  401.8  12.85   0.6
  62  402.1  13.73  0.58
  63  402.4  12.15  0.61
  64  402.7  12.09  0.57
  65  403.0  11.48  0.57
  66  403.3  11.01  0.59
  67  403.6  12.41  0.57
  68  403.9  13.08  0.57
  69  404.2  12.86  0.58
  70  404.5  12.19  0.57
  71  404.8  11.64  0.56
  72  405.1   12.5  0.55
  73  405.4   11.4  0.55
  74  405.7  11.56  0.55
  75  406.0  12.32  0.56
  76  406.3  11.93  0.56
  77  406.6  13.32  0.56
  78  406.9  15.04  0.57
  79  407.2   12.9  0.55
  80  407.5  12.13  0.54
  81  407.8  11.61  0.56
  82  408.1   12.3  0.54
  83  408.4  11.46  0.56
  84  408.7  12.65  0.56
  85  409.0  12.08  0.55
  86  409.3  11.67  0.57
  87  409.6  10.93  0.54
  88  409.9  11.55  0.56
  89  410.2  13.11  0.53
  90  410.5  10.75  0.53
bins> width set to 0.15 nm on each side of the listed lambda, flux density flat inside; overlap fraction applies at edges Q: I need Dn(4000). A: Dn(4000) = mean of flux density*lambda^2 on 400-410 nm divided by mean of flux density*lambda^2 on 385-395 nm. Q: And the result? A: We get 1.3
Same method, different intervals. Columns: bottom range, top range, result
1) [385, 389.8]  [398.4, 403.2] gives 1.18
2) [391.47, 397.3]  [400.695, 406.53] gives 1.40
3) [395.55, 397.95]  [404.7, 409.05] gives 1.39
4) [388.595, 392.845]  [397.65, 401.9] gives 1.27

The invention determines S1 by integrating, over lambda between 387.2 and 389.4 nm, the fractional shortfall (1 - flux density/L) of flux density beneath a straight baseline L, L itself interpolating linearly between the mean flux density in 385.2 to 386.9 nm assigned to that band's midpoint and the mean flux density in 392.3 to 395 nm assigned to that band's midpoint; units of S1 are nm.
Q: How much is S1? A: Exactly 0.41 nm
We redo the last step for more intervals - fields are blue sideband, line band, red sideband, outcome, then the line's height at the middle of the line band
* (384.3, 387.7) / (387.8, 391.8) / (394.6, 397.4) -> 0.56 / 11.2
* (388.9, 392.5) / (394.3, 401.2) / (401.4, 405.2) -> 0.40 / 11.3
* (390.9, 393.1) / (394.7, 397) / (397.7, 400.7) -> 0.23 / 10.9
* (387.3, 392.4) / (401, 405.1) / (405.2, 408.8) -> -0.23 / 11.8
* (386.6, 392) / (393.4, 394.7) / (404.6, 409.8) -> 0.29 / 11.2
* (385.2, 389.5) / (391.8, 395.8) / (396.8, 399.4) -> 0.67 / 10.9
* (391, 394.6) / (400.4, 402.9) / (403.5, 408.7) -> -0.31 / 11.3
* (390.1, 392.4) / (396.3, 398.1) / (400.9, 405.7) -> 0.33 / 11.3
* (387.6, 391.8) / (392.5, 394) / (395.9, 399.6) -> 0.37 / 9.87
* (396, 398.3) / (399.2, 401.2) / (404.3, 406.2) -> -0.40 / 10.3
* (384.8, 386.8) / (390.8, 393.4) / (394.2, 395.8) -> 0.31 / 10.6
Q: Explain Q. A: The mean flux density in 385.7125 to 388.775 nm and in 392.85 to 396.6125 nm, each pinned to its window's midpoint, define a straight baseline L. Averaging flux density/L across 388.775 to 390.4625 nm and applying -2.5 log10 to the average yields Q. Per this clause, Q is 0.15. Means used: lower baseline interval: 12.1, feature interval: 9.66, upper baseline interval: 8.83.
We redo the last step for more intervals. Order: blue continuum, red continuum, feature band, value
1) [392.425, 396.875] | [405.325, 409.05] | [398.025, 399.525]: -0.155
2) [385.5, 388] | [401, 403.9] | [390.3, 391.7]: 0.238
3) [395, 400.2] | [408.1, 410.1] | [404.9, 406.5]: -0.053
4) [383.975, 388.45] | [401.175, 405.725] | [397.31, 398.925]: 0.154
